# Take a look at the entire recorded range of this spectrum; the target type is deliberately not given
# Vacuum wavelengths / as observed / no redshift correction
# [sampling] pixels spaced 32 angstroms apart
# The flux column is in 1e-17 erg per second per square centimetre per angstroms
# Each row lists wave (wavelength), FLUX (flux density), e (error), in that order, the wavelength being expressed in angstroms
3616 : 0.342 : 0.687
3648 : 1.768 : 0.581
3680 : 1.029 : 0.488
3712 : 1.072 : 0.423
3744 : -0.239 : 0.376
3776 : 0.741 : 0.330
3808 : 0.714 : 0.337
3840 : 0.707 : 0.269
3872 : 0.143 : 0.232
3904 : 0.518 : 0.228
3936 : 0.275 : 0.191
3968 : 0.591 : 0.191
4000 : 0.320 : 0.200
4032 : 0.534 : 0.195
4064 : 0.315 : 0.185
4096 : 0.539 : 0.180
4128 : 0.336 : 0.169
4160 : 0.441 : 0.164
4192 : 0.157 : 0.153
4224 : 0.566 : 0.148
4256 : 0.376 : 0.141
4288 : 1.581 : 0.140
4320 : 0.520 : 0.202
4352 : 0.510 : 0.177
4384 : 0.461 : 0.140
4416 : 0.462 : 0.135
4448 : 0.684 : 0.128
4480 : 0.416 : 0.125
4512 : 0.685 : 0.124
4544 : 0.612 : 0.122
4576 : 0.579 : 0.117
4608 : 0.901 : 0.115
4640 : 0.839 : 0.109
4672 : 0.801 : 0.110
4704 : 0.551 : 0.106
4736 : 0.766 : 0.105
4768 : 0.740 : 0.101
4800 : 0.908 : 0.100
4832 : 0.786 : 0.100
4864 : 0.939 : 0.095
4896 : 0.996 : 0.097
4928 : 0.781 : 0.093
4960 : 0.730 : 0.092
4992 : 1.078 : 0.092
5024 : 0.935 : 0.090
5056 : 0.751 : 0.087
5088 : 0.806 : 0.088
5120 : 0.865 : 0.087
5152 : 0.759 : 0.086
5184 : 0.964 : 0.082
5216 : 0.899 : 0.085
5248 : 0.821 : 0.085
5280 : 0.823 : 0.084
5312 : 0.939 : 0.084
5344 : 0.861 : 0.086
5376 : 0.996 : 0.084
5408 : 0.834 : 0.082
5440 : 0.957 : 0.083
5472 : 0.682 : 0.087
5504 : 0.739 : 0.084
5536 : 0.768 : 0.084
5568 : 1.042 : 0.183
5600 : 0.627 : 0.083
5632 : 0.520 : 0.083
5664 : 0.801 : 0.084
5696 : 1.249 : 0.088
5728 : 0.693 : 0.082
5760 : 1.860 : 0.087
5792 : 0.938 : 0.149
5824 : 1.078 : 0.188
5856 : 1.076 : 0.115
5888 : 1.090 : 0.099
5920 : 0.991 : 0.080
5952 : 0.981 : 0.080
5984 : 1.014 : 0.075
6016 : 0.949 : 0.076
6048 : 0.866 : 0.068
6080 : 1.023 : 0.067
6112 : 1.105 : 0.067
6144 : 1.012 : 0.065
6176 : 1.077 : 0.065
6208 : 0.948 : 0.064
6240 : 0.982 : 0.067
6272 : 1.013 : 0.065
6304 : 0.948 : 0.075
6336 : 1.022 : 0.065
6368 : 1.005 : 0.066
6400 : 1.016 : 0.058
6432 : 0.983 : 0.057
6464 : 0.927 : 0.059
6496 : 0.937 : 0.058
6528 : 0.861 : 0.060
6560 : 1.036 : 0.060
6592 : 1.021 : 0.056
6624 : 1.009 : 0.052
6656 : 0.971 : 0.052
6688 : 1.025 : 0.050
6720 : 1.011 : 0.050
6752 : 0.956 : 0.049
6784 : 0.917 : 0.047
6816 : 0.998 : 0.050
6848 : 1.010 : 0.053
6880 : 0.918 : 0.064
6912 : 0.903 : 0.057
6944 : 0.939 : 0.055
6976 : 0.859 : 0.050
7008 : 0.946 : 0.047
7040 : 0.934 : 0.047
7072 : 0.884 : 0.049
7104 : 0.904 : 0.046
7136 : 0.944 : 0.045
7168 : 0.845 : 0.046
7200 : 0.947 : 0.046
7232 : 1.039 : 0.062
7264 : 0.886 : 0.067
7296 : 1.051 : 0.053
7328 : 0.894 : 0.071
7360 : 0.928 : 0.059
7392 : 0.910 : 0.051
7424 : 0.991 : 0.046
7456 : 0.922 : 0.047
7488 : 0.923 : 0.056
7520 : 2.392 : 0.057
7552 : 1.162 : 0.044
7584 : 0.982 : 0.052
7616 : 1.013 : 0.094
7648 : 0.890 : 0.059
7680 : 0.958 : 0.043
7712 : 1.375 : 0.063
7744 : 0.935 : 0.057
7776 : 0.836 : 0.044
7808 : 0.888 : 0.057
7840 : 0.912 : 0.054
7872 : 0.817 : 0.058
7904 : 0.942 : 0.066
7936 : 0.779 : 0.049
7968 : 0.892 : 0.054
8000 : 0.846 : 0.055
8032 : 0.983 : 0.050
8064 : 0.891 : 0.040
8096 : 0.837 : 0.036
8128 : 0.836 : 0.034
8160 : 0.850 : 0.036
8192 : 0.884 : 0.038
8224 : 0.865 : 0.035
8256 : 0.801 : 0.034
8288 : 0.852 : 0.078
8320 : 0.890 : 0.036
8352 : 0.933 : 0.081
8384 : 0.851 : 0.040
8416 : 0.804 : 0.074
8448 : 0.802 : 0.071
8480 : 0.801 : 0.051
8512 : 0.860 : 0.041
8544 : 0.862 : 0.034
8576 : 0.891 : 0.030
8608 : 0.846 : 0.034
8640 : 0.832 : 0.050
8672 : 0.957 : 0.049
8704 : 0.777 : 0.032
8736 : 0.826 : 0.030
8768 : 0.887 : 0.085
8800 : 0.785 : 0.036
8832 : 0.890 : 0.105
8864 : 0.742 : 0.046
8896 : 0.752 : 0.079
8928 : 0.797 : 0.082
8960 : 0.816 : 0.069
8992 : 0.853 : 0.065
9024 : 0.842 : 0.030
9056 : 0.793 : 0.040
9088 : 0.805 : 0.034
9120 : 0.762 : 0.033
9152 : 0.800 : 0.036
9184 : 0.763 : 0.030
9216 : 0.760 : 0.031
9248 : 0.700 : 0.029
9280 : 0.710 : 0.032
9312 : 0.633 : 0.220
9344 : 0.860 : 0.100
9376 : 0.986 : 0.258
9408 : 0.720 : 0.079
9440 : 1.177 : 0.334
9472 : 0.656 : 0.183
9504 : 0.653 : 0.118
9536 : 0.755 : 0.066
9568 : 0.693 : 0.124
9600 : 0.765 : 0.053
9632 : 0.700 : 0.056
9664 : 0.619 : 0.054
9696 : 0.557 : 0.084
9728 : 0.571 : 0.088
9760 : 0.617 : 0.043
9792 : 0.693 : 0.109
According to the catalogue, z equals 0.148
